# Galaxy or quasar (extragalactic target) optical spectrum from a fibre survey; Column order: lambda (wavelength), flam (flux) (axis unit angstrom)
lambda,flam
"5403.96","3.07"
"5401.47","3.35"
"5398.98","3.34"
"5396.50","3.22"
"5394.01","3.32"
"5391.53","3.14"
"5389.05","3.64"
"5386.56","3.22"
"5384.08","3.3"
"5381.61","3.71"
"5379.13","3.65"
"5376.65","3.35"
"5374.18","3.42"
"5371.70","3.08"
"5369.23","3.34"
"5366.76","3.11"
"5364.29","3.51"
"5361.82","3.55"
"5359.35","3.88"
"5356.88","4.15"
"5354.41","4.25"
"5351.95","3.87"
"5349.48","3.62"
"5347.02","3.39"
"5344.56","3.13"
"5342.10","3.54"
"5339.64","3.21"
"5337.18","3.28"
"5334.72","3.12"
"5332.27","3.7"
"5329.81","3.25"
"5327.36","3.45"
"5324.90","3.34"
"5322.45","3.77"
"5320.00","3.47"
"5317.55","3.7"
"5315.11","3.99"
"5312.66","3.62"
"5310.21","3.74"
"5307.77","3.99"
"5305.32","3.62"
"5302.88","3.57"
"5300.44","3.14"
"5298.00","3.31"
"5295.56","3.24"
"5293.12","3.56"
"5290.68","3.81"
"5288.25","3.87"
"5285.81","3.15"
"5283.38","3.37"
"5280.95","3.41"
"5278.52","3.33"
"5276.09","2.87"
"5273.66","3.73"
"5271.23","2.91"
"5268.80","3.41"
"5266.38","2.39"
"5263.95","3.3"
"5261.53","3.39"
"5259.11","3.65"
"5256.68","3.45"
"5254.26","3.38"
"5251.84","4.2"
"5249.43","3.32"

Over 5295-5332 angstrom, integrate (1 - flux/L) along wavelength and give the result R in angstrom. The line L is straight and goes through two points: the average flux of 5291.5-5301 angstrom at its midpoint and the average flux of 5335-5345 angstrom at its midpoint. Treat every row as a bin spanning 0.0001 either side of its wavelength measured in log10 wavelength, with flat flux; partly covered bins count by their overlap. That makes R -2.6 angstrom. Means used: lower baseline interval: 3.34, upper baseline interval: 3.29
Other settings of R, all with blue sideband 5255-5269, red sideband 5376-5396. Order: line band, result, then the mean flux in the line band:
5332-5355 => -0.85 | 3.48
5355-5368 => -1.12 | 3.67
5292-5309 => -0.95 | 3.49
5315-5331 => -0.99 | 3.54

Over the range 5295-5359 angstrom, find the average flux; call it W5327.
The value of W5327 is 3.56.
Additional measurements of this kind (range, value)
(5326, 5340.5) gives 3.34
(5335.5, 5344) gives 3.31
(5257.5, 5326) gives 3.45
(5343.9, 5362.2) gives 3.76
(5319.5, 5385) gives 3.5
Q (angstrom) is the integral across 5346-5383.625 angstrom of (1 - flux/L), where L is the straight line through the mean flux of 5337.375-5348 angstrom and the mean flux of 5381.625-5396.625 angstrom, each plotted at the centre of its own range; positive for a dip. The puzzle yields -2.92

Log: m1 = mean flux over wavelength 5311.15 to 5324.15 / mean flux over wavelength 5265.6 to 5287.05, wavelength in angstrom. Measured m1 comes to 1.16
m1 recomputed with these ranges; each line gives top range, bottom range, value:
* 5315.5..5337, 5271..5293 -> 1.02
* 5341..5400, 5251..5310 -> 1.02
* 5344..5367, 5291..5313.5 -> 1.04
